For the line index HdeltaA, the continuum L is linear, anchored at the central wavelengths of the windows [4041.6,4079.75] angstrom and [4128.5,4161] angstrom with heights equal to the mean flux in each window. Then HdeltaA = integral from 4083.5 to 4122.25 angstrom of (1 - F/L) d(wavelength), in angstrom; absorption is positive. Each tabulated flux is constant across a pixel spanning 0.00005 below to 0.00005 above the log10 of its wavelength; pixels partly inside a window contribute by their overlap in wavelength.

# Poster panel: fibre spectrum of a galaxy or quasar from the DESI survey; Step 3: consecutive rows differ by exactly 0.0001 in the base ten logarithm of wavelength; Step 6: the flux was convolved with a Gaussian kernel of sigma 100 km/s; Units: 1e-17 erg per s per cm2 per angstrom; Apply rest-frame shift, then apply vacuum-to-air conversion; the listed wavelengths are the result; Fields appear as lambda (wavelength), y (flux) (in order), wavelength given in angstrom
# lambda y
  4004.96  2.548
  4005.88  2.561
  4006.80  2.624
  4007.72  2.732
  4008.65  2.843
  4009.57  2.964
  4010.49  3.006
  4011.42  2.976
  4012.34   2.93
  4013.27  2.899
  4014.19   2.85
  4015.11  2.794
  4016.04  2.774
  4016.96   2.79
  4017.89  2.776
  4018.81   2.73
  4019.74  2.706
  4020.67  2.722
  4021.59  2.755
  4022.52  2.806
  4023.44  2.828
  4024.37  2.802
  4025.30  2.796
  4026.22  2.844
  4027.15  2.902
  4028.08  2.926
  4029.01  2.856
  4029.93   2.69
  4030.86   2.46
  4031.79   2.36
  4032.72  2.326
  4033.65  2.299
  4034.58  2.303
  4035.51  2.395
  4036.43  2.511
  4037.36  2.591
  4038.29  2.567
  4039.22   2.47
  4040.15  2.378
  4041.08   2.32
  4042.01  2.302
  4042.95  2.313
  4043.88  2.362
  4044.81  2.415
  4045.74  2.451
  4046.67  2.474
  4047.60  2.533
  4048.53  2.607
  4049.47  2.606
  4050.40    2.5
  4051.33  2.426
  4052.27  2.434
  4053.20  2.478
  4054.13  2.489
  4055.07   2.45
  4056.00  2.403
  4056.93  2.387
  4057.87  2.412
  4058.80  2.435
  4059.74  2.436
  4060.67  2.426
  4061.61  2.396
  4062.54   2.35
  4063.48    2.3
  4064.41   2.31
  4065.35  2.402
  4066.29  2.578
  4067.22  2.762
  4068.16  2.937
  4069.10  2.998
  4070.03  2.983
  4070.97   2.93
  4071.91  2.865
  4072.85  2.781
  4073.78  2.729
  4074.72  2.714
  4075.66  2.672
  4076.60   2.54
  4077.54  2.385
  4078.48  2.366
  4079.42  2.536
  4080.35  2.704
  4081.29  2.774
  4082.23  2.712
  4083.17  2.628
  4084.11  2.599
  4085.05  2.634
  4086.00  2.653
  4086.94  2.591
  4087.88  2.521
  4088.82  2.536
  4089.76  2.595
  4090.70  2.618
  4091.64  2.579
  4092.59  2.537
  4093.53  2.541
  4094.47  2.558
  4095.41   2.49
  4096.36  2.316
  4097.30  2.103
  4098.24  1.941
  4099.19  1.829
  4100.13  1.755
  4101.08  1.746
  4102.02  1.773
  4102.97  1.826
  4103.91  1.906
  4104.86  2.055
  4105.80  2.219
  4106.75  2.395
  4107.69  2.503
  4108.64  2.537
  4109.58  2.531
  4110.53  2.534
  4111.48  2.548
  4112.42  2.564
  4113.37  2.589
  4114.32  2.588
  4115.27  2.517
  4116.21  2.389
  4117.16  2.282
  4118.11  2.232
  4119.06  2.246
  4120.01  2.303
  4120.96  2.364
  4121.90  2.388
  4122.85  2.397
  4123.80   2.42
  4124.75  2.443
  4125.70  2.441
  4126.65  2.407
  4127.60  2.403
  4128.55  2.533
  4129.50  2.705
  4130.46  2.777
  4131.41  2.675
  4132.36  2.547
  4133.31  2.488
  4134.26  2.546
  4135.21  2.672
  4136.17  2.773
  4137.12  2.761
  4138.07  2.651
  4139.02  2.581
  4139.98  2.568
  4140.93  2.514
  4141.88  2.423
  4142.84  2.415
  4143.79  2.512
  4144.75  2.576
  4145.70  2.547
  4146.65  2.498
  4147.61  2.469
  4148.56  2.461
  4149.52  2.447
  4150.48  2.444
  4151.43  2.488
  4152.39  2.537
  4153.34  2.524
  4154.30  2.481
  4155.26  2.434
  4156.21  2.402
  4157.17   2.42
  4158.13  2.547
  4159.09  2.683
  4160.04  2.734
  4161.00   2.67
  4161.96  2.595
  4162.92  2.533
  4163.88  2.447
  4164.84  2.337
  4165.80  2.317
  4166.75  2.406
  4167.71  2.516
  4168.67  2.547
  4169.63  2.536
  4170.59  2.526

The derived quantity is 2.92 angstrom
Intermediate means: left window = 2.53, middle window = 2.35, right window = 2.56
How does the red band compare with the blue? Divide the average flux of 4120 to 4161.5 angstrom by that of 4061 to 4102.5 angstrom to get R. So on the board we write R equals 1.01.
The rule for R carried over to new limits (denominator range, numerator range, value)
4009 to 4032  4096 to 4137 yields 0.84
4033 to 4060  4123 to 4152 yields 1.04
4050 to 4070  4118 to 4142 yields 1.01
